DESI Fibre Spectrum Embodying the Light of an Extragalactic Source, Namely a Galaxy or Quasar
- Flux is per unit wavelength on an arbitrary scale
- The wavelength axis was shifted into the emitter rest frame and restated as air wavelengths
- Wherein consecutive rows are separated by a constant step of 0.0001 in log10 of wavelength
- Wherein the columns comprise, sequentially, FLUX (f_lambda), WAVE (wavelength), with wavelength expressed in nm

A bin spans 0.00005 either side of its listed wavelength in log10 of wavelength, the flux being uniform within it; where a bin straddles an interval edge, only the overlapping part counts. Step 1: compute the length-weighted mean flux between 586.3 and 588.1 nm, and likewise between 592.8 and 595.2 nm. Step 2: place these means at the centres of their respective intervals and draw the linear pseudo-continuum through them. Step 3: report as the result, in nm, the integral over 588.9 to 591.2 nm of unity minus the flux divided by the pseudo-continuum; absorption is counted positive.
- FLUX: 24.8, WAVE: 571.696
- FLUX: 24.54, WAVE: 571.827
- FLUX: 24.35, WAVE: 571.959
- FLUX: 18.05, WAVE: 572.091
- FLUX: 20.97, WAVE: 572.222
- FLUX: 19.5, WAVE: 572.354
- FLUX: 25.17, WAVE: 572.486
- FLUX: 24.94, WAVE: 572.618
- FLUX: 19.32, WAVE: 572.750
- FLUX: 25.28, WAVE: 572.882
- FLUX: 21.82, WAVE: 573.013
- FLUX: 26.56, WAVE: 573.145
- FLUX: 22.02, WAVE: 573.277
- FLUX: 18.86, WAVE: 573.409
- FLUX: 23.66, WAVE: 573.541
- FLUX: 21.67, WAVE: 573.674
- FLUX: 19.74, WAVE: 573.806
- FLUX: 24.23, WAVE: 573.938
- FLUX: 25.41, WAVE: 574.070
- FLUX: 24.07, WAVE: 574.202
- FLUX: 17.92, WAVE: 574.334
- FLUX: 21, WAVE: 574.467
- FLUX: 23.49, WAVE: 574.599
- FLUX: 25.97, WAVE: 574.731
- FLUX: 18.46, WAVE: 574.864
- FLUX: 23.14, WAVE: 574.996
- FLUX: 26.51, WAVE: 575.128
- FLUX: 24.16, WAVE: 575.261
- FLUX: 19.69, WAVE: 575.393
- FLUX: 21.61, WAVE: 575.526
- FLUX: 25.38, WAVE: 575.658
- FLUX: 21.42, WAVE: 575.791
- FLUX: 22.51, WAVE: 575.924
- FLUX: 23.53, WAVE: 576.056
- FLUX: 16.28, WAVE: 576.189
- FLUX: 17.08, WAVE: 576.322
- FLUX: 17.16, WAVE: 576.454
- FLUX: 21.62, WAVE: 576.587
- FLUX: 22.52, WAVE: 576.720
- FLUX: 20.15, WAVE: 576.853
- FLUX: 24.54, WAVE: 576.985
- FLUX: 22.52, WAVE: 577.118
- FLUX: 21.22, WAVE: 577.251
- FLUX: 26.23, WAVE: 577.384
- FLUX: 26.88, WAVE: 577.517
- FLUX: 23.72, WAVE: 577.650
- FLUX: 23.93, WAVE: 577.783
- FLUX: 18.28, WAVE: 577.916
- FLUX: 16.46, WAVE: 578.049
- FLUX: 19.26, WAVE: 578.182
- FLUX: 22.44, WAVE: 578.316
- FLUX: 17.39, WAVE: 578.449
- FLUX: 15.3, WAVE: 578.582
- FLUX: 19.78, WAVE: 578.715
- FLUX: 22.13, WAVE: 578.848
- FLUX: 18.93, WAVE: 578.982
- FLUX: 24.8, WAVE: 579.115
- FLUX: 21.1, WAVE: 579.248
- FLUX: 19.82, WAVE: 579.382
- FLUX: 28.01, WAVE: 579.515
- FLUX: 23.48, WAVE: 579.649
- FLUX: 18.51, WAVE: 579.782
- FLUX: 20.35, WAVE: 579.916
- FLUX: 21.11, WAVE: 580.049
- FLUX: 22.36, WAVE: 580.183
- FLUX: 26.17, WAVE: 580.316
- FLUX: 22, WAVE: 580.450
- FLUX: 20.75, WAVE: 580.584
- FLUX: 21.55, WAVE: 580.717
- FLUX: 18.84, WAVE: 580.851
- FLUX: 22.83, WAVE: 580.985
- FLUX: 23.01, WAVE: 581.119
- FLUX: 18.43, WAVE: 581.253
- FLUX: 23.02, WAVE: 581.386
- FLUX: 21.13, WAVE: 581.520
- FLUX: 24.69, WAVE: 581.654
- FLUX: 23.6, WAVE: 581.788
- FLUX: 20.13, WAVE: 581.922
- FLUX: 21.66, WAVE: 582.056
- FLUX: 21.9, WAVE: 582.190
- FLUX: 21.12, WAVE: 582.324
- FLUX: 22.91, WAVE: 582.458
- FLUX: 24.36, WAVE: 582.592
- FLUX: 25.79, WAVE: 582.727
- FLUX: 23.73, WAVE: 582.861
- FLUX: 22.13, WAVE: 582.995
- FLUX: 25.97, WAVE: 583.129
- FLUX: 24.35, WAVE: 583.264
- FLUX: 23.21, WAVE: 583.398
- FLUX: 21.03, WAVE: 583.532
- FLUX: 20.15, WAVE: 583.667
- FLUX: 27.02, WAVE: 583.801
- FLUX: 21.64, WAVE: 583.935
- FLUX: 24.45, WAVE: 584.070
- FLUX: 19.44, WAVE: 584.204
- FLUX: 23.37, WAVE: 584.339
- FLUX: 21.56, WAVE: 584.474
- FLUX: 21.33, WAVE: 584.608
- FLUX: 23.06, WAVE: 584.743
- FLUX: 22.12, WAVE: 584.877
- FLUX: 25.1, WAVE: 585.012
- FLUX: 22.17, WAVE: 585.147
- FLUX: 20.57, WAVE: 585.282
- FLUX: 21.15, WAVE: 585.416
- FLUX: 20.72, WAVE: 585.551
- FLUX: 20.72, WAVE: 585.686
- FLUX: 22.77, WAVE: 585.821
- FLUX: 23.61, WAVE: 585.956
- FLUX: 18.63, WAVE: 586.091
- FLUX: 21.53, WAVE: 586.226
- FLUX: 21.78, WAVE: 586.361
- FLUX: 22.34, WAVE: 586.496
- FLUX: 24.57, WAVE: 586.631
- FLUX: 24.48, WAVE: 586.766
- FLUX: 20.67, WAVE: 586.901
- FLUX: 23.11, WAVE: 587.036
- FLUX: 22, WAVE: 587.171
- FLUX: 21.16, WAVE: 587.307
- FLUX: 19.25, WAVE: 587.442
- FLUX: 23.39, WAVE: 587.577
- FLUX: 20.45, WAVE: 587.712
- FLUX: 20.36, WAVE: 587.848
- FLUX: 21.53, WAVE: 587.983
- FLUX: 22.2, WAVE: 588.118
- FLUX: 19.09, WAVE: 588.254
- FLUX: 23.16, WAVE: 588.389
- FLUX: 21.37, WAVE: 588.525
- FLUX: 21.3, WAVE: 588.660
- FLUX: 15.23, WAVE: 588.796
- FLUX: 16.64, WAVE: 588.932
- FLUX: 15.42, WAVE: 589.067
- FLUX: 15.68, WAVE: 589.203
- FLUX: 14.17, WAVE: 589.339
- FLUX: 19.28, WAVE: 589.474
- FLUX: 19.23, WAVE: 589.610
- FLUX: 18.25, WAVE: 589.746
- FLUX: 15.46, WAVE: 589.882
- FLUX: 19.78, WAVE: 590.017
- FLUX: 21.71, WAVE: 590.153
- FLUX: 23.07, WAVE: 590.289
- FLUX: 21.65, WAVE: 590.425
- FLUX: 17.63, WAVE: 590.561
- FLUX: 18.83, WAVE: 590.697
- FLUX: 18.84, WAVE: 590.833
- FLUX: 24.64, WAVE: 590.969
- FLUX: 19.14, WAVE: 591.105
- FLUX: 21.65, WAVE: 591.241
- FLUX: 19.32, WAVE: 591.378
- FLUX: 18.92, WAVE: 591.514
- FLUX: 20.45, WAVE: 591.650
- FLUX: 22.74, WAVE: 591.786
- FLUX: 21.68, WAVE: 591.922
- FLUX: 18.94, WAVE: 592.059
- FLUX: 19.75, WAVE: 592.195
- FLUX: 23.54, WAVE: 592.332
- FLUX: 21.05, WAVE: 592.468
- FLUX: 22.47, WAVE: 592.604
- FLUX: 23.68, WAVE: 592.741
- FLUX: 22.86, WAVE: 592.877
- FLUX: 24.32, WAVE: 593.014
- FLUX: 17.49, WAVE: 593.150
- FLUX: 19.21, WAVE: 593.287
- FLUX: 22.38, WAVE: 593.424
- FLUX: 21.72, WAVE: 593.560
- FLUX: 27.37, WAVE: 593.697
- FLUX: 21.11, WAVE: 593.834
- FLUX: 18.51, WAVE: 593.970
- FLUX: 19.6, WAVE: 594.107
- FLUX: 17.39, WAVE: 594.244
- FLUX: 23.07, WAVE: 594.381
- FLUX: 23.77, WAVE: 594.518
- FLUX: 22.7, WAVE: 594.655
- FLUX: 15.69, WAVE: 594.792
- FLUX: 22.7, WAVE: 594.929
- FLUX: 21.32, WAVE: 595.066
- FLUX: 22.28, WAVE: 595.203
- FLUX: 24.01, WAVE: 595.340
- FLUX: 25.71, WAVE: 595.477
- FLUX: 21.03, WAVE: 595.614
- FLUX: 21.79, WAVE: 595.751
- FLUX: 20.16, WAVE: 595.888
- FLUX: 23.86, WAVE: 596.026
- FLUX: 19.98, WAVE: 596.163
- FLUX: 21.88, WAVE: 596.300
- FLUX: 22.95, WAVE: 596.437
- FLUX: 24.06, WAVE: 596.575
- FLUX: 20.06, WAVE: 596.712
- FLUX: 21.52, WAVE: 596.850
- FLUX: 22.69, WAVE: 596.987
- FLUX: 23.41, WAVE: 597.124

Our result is 0.30 nm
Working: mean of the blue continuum 21.9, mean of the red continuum 21.3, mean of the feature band 18.9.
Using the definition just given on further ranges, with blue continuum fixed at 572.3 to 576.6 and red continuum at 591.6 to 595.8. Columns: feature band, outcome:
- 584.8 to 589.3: 0.165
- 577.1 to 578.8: 0.079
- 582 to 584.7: -0.120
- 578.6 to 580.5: 0.010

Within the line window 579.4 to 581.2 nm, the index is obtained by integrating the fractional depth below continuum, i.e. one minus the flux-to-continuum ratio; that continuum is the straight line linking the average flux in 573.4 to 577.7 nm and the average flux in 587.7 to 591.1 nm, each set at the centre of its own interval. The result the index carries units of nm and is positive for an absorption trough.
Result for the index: -0.07 nm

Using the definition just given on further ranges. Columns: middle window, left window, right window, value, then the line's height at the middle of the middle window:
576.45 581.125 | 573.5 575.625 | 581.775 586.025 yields 0.21 nm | 22.6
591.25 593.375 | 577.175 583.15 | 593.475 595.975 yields 0.06 nm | 21.7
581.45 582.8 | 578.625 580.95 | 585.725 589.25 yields -0.08 nm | 21.4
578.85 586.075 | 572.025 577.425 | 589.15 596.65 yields -0.24 nm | 21.6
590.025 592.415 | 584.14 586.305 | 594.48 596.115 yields 0.13 nm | 21.9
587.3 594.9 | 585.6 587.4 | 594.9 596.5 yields 0.63 nm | 22.2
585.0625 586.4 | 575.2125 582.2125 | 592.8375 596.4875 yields 0.01 nm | 21.6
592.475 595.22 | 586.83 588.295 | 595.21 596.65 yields 0.09 nm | 22.2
